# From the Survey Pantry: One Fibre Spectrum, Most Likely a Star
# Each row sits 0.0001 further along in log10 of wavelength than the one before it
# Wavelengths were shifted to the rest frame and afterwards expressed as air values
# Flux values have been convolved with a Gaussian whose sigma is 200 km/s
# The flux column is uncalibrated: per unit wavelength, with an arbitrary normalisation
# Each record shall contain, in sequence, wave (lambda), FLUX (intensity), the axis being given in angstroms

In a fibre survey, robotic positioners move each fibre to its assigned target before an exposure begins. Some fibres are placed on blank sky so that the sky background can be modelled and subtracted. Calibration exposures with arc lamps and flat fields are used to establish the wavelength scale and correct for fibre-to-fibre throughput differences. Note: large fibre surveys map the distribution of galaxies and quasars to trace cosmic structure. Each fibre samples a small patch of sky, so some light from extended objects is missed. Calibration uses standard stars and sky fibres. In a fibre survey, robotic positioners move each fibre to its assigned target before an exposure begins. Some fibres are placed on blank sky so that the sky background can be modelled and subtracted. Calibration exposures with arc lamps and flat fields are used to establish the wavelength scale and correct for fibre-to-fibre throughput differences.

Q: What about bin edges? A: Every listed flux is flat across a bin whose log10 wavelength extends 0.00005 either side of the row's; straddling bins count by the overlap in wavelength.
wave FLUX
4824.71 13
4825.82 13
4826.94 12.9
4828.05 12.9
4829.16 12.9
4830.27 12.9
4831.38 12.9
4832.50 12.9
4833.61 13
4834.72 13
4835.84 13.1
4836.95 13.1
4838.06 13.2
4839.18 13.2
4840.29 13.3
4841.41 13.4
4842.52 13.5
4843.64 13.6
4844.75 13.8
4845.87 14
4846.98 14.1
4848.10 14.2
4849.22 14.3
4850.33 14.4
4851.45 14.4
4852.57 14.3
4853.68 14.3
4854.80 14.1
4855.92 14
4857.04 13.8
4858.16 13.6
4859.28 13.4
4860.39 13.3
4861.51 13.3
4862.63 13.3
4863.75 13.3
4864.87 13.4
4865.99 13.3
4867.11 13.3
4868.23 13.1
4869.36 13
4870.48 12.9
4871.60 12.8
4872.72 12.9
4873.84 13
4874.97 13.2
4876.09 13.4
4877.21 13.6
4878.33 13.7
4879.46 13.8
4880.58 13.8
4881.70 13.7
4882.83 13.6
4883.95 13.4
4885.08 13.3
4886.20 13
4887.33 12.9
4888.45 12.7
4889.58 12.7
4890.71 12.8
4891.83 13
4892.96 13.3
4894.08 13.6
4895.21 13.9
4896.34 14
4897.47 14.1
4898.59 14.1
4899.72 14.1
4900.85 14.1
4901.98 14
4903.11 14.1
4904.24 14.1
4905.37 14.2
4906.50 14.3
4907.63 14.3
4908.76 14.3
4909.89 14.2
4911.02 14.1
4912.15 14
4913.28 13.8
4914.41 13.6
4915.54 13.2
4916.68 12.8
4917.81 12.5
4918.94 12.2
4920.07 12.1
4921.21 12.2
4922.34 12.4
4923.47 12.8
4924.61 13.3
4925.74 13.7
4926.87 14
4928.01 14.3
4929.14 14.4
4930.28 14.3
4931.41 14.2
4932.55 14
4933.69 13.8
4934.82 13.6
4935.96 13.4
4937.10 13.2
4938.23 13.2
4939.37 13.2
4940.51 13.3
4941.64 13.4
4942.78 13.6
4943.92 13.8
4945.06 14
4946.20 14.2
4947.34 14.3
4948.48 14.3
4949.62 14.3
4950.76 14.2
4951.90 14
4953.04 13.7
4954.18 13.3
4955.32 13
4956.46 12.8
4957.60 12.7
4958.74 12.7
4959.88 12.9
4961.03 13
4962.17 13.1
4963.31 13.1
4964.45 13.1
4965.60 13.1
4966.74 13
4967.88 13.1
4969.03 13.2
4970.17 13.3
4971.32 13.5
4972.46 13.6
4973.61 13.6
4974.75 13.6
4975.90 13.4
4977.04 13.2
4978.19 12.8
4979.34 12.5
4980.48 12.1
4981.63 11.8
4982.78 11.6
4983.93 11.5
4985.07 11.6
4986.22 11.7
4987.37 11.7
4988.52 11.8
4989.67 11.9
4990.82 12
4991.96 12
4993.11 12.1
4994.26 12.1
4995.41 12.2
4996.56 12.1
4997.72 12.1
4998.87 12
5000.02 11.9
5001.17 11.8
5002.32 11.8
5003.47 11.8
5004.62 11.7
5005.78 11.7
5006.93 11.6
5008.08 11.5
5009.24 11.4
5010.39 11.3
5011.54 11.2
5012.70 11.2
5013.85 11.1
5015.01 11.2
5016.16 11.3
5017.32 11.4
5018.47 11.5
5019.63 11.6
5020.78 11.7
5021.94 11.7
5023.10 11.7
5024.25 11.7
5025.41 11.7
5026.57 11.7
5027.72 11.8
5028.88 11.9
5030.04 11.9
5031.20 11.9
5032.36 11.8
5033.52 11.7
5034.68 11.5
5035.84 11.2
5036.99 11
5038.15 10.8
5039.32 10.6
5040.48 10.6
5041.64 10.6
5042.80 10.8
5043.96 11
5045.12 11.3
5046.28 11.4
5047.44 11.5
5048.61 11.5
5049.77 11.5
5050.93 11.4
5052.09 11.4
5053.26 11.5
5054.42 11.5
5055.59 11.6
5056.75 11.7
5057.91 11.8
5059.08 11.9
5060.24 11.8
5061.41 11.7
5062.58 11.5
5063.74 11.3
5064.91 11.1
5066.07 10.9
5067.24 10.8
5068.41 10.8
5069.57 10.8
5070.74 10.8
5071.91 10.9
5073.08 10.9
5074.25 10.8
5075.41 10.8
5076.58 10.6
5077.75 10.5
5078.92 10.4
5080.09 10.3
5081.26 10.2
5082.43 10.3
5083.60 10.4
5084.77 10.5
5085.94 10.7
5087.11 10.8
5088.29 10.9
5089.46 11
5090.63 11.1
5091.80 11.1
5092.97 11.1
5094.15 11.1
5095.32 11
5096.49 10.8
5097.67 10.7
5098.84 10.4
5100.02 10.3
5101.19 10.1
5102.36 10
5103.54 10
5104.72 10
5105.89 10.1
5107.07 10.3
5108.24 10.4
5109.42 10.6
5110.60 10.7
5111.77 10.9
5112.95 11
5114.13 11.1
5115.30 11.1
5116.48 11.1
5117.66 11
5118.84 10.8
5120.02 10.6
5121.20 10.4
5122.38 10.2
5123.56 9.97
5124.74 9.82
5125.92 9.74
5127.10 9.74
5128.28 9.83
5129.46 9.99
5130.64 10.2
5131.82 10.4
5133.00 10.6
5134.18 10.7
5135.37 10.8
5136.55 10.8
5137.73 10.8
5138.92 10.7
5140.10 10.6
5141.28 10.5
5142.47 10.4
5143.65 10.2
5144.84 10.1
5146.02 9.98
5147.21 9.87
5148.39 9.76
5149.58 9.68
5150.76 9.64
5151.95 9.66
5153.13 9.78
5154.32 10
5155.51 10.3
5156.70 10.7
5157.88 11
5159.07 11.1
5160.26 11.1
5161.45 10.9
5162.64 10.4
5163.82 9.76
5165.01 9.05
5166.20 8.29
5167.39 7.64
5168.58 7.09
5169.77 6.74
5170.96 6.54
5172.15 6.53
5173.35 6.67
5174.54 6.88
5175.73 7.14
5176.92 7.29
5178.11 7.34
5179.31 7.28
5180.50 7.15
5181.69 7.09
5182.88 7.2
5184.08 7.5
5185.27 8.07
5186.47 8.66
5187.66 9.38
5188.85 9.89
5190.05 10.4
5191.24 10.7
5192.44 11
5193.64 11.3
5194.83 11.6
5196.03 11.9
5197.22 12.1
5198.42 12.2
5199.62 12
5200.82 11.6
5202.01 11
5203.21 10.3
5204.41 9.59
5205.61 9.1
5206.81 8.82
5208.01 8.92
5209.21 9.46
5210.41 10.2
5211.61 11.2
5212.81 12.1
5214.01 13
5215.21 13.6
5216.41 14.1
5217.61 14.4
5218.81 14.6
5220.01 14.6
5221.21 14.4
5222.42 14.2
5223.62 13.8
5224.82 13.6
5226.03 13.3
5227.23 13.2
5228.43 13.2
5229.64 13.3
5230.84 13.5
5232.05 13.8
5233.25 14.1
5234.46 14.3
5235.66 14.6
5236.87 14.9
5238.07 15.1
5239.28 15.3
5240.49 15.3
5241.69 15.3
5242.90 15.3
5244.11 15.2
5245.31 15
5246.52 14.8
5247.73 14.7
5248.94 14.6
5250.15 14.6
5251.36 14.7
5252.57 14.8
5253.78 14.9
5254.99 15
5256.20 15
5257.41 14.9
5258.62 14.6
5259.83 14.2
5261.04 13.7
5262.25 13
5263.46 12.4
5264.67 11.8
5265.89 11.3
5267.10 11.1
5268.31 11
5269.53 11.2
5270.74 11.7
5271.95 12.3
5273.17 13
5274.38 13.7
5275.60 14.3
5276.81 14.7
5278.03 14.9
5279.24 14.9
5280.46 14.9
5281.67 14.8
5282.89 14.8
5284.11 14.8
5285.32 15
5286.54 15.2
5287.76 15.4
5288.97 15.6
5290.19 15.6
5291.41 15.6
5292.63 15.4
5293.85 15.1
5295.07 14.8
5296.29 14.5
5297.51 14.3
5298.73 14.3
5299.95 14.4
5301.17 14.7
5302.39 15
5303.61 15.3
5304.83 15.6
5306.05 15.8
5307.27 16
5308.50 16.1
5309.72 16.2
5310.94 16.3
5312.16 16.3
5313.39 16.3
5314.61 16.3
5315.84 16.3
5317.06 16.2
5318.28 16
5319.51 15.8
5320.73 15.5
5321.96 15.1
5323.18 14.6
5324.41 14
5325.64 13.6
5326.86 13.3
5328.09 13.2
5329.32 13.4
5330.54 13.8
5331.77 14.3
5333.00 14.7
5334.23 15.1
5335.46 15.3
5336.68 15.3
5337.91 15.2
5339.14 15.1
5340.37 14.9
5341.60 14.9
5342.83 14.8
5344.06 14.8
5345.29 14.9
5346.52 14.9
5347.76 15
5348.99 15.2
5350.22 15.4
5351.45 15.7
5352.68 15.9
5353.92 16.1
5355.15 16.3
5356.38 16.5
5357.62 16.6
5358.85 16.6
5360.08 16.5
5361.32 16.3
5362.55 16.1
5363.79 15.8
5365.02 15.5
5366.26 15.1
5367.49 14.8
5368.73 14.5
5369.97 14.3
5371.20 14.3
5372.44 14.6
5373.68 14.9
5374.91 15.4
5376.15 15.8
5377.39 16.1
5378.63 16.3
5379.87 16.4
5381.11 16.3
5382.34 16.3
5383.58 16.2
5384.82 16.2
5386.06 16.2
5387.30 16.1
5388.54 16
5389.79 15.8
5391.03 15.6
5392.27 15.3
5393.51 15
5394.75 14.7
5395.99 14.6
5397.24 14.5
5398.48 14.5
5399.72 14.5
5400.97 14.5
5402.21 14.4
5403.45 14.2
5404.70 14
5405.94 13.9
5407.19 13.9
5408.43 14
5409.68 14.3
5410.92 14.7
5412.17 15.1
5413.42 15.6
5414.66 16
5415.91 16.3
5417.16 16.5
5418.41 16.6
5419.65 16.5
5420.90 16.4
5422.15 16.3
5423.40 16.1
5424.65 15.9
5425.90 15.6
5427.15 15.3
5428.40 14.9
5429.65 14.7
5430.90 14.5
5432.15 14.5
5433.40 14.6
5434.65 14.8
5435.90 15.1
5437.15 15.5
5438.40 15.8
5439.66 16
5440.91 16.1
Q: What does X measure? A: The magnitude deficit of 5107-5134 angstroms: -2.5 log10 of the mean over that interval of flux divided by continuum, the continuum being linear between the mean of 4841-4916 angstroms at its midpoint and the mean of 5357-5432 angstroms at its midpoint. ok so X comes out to 0.35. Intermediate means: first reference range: 13.6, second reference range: 15.4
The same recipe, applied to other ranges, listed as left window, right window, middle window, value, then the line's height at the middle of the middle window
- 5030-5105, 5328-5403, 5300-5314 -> -0.09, 14.5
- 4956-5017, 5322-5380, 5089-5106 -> 0.23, 13.1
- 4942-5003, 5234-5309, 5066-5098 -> 0.24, 13.4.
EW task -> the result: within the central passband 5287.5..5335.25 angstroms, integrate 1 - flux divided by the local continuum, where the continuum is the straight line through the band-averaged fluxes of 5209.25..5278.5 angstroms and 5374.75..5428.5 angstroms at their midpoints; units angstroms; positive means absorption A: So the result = -2.2 angstroms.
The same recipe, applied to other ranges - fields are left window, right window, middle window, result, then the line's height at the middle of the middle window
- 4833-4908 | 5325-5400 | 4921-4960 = 0.6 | 13.8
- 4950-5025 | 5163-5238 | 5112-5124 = 0.6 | 11.3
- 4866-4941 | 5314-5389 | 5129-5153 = 7.0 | 14.5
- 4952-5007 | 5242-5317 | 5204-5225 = 2.9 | 14.1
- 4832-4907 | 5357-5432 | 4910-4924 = 0.7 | 13.7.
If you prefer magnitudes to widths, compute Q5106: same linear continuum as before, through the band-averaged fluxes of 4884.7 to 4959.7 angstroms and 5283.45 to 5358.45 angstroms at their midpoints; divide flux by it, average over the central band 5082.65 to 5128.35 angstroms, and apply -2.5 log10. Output 0.33 mag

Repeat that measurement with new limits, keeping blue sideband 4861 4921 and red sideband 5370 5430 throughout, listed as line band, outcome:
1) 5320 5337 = 0.05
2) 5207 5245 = 0.09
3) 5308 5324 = -0.06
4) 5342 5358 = -0.02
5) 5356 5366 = -0.07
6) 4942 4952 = -0.03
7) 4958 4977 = 0.04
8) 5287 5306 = -0.01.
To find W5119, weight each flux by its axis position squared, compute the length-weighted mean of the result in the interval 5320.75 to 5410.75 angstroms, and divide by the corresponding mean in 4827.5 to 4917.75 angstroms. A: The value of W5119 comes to 1.35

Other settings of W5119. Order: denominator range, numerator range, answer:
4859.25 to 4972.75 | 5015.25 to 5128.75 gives 0.87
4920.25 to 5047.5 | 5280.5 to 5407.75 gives 1.41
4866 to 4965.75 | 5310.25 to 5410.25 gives 1.34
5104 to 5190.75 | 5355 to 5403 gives 1.77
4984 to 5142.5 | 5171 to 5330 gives 1.28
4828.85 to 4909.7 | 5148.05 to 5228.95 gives 0.86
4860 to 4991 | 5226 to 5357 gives 1.27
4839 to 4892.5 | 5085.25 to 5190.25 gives 0.81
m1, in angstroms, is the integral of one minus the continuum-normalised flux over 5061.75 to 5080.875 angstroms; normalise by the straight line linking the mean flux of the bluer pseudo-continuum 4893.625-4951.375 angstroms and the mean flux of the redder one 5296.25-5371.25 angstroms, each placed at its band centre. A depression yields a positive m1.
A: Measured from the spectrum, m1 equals 4.6 angstroms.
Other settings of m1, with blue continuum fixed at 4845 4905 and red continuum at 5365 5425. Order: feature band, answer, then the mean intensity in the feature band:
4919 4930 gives 0.4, 13.2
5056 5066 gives 1.9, 11.6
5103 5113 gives 2.7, 10.4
